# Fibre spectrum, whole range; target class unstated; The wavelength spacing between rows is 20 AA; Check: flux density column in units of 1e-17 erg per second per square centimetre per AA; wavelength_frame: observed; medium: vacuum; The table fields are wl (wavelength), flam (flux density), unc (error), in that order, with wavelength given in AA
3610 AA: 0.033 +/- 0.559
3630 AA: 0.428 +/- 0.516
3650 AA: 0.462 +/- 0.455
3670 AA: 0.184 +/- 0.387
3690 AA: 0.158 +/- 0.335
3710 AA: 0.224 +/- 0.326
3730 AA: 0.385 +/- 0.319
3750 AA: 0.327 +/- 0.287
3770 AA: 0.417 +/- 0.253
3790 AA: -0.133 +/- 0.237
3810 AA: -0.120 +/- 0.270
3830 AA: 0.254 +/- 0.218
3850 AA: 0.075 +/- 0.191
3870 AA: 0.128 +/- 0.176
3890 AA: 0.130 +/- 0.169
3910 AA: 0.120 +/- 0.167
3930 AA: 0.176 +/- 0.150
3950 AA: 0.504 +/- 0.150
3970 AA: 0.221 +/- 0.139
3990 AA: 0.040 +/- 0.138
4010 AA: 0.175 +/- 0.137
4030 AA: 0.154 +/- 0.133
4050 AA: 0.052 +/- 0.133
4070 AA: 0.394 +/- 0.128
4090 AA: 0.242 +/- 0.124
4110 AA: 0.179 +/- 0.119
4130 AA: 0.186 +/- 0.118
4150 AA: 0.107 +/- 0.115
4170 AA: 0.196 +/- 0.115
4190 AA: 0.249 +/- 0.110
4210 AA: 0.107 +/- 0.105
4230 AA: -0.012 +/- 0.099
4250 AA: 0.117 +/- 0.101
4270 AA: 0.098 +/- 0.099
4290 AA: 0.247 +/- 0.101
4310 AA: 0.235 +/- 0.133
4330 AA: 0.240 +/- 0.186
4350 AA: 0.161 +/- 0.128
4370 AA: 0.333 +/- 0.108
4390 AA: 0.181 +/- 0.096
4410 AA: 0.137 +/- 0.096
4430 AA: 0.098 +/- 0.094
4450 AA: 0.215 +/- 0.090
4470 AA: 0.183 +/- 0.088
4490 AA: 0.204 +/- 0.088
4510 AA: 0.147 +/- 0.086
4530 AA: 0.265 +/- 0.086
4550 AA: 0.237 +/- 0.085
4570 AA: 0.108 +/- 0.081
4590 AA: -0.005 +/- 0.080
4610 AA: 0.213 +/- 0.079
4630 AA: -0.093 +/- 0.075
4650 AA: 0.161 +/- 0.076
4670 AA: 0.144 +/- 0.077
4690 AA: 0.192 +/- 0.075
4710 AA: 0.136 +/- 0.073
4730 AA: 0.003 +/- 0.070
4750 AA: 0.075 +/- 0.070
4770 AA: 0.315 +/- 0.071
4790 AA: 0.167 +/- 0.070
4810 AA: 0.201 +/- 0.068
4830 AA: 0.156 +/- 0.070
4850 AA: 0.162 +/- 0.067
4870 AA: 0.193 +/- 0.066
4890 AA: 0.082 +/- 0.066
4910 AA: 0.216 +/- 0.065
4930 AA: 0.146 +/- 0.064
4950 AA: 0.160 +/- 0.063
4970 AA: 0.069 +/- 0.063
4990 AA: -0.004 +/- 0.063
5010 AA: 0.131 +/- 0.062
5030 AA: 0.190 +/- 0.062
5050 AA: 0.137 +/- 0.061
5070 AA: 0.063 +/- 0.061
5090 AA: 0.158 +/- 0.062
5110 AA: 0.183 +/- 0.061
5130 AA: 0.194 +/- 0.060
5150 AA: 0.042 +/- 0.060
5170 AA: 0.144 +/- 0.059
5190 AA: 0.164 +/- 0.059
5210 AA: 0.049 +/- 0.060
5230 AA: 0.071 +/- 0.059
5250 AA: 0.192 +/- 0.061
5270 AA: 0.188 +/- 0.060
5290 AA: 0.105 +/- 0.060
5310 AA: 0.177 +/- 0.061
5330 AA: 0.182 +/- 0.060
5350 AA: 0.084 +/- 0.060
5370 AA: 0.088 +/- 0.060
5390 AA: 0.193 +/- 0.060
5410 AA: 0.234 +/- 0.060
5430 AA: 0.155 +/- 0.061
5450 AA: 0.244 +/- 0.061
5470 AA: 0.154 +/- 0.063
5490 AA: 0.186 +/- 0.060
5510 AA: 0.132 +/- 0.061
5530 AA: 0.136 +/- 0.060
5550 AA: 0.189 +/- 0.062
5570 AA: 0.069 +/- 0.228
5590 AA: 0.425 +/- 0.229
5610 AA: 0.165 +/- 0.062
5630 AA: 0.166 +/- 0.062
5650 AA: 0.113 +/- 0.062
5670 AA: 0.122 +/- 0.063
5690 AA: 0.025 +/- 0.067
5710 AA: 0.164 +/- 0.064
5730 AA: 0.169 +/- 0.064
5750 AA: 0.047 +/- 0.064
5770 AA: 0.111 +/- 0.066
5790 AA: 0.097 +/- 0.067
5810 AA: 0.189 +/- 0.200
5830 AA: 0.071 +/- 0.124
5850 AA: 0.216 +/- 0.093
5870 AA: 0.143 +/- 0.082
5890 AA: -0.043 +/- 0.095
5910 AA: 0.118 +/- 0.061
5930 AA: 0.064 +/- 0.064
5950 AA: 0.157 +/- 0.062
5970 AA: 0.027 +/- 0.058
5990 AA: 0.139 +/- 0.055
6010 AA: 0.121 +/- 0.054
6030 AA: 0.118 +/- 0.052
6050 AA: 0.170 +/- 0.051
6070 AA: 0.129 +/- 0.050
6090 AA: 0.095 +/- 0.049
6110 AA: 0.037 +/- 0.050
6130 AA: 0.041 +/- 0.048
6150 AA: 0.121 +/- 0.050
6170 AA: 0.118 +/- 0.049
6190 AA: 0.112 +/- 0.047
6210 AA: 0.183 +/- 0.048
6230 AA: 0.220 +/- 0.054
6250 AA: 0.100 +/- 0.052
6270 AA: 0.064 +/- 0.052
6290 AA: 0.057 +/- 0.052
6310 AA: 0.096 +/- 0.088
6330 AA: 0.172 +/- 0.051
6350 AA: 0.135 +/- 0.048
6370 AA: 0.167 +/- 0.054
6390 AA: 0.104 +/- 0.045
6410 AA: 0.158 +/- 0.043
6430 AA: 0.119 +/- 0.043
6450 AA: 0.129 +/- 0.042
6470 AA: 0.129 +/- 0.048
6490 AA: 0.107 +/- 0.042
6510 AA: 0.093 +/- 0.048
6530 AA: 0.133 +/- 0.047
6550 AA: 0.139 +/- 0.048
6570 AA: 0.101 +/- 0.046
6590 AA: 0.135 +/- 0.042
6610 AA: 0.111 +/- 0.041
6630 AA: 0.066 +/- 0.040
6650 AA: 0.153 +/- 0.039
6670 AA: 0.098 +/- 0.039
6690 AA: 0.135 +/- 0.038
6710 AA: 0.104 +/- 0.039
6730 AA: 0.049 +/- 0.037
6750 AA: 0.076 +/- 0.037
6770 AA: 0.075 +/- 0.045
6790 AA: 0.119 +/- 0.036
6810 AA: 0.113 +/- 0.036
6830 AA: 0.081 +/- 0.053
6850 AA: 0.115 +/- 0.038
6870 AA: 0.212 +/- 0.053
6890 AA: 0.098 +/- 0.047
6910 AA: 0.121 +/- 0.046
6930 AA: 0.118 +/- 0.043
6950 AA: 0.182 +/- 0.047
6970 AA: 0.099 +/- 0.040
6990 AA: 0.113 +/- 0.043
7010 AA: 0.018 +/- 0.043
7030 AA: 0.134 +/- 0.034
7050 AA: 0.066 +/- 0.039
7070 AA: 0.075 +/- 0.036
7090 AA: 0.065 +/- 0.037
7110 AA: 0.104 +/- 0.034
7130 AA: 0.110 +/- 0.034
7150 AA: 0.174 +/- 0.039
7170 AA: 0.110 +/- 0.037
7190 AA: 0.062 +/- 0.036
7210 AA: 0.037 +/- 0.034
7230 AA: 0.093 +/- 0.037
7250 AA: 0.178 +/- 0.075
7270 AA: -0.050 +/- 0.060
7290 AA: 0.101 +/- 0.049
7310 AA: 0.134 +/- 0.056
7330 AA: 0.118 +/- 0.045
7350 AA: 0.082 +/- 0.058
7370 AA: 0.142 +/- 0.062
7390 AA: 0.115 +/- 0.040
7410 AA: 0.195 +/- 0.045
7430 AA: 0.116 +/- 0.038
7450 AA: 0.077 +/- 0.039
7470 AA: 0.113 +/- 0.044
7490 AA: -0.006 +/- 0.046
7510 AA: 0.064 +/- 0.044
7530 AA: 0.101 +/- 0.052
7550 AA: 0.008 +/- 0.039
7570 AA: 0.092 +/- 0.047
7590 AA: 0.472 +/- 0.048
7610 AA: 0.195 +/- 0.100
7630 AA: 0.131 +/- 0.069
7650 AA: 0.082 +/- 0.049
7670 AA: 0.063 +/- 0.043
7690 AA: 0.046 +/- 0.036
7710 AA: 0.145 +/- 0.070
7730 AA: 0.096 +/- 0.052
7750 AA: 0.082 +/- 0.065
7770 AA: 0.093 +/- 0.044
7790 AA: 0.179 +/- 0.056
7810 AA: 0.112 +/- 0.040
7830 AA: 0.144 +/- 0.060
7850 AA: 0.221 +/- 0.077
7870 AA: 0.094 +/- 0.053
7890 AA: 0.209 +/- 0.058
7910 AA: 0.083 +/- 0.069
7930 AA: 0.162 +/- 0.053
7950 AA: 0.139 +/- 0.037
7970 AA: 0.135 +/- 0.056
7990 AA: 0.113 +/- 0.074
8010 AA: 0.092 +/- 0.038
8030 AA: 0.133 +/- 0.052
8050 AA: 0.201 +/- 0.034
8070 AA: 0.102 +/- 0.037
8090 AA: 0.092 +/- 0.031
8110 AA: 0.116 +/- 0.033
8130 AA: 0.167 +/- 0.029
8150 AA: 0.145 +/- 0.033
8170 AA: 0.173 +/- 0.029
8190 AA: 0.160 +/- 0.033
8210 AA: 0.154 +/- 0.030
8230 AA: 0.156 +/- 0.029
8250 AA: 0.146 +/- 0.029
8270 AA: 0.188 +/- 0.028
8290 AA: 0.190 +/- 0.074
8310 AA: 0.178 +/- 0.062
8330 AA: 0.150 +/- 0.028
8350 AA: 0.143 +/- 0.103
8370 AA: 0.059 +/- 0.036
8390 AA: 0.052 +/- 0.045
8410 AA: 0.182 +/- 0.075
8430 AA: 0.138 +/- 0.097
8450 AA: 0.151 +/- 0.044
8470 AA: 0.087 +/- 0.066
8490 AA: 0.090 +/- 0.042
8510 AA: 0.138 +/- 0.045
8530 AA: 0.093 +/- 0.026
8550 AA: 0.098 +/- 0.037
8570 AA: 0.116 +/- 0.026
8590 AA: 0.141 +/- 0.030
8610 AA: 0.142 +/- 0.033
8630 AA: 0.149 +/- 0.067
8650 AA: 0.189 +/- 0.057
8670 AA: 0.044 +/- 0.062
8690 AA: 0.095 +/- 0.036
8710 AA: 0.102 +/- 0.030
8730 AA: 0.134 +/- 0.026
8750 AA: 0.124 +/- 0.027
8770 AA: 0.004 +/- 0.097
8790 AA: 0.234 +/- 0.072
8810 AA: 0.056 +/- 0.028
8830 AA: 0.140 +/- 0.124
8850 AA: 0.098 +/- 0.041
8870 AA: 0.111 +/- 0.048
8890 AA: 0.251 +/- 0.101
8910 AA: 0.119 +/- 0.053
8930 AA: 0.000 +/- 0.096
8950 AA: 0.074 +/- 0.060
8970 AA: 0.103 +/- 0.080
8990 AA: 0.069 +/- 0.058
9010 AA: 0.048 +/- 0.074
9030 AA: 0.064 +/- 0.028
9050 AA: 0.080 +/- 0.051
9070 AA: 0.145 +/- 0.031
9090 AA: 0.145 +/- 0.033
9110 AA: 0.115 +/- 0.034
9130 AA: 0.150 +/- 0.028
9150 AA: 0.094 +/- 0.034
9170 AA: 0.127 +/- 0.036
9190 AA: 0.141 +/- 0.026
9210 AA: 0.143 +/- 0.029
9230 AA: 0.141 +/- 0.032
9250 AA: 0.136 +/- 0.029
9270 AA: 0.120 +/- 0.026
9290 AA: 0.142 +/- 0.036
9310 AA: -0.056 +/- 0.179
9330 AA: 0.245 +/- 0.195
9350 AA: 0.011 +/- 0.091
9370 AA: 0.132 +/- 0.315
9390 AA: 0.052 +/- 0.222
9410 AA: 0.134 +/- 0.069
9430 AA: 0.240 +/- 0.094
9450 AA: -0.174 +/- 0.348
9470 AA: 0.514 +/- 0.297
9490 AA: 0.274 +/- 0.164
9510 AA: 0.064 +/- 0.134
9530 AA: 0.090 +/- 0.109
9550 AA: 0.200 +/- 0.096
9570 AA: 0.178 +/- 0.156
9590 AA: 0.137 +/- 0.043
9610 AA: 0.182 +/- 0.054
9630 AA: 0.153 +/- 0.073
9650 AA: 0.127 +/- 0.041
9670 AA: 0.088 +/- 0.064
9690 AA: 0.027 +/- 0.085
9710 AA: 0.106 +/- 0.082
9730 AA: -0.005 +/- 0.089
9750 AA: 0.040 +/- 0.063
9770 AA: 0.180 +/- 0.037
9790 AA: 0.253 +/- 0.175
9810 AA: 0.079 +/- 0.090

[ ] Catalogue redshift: 1.04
